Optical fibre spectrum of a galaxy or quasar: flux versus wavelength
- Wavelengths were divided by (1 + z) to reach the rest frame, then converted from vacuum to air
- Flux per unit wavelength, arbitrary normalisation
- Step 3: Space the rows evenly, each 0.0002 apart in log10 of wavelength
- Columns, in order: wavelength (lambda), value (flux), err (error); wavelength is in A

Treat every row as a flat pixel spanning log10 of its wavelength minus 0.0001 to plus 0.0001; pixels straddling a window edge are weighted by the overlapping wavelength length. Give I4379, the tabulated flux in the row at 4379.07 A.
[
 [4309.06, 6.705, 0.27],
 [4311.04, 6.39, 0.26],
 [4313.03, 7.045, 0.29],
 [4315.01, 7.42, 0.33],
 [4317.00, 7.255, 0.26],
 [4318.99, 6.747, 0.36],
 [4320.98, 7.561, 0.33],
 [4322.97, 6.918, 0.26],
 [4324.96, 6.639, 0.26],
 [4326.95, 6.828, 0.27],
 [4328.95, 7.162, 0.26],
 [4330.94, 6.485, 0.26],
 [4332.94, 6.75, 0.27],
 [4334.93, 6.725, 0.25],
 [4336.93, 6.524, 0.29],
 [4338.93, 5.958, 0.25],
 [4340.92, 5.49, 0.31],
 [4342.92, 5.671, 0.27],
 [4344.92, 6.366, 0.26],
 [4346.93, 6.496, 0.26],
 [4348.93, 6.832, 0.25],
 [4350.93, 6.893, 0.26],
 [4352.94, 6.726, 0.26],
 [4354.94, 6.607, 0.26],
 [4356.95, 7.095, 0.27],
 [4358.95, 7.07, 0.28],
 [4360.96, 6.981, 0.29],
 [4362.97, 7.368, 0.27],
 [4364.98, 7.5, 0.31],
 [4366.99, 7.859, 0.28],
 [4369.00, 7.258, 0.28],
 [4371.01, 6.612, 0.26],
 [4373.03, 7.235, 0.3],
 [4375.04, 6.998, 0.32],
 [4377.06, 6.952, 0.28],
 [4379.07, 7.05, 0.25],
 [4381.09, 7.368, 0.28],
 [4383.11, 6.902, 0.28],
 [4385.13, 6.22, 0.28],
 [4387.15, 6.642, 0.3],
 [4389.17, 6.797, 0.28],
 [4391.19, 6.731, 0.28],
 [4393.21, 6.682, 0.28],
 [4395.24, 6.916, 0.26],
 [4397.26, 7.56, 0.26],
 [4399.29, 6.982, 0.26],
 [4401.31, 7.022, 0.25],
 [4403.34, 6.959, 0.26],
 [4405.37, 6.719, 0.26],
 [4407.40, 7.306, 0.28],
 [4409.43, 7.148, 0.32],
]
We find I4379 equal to 7.05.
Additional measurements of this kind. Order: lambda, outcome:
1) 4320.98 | 7.561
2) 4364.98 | 7.5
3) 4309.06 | 6.705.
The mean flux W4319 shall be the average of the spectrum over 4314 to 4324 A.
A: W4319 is 7.18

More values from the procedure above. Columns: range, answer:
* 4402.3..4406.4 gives 6.83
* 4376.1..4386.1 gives 6.9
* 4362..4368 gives 7.58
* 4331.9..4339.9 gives 6.49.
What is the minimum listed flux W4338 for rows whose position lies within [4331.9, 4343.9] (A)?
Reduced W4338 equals 5.49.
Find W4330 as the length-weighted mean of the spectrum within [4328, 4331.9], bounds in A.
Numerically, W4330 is 6.83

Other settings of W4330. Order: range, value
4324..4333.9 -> 6.77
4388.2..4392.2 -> 6.77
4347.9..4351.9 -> 6.87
